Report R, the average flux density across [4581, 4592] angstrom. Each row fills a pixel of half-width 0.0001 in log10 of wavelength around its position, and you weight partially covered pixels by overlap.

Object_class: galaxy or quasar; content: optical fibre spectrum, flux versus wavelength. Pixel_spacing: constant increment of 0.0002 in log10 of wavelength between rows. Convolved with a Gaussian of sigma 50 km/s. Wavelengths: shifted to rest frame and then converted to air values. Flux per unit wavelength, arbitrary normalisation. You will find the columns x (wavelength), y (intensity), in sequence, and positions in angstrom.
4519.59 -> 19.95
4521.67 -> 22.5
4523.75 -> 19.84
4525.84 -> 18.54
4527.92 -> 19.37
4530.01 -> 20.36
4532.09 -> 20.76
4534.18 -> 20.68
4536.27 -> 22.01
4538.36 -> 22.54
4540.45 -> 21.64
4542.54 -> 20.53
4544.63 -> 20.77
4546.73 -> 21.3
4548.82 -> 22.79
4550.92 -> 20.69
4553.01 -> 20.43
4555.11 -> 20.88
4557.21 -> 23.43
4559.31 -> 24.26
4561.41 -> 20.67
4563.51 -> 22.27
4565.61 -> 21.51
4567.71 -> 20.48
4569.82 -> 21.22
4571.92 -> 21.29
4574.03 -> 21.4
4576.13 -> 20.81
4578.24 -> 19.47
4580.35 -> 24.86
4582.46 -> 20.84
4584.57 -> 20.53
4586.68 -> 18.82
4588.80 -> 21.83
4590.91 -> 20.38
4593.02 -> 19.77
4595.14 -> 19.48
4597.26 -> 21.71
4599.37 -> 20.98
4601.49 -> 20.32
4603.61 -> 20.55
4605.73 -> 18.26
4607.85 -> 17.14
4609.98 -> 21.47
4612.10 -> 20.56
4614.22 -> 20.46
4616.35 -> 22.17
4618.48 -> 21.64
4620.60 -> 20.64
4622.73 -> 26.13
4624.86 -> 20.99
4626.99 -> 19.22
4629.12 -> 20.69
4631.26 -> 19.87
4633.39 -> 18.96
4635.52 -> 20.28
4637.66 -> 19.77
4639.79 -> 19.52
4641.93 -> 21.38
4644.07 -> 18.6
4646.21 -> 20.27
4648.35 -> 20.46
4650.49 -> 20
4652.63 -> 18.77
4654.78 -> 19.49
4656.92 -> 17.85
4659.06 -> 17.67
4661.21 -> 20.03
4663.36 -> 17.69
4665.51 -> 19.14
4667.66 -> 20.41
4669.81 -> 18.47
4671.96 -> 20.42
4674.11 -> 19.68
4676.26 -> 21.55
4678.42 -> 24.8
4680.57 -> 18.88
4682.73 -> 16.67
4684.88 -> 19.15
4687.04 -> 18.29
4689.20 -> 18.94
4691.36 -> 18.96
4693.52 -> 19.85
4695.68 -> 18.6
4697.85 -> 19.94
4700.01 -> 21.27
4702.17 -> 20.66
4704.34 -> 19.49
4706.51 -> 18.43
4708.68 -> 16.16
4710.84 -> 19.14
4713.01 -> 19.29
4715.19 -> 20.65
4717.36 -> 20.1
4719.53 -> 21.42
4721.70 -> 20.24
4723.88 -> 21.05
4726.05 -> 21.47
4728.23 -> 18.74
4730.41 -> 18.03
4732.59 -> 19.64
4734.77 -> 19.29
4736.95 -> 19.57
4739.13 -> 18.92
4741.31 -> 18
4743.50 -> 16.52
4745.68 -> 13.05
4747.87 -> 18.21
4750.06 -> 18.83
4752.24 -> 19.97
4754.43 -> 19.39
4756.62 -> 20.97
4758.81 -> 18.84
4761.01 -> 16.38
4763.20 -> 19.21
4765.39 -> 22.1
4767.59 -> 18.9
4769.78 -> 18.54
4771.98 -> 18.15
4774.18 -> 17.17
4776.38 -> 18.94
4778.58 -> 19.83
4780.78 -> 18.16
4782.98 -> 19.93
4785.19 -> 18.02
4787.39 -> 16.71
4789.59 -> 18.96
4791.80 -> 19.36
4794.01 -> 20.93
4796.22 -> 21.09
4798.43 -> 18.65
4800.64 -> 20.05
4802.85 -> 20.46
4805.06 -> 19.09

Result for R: 20.6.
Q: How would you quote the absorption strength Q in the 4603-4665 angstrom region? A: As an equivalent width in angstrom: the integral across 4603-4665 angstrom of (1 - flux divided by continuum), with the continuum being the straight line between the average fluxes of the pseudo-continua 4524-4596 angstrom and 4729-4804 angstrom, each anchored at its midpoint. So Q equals 0.8 angstrom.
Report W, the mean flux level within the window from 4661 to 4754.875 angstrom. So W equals 19.3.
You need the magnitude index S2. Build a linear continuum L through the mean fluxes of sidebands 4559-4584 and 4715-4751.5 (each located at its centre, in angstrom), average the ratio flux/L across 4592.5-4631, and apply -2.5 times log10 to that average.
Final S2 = 0.011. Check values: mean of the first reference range 21.5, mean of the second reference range 19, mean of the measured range 20.7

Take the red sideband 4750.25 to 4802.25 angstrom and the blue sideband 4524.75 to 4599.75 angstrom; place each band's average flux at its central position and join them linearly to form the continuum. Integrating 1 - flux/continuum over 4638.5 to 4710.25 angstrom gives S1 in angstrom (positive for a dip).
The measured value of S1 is 2.3 angstrom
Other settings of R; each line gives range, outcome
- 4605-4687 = 20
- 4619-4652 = 20.5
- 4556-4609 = 20.9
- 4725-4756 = 18.6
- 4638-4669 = 19.4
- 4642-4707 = 19.5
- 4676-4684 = 20.3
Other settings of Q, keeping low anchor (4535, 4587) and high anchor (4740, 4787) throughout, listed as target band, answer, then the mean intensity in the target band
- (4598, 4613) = 0.6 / 19.9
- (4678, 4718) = 0.2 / 19.3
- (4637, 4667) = 1.2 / 19.3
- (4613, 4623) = -0.6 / 21.9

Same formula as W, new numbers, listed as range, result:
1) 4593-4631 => 20.7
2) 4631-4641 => 19.7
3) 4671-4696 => 19.7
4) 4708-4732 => 19.7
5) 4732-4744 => 18.7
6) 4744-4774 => 18.6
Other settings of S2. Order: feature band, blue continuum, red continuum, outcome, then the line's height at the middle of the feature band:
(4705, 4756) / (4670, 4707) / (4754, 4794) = 0.020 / 19.3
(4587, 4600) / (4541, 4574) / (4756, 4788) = 0.024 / 21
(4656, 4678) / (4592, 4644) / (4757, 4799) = 0.030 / 20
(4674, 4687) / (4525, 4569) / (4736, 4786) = -0.023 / 19.6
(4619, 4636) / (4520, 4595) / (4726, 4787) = -0.034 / 20.2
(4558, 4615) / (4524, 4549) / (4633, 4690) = -0.025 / 20.3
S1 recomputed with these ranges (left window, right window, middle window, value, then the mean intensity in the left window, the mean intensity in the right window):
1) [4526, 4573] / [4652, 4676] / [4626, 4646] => -0.16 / 21.3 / 19.1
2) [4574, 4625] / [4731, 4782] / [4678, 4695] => 0.35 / 20.8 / 18.6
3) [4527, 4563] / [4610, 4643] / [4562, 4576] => -0.05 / 21.4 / 20.8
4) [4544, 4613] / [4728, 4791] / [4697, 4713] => 0.01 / 20.9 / 18.6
